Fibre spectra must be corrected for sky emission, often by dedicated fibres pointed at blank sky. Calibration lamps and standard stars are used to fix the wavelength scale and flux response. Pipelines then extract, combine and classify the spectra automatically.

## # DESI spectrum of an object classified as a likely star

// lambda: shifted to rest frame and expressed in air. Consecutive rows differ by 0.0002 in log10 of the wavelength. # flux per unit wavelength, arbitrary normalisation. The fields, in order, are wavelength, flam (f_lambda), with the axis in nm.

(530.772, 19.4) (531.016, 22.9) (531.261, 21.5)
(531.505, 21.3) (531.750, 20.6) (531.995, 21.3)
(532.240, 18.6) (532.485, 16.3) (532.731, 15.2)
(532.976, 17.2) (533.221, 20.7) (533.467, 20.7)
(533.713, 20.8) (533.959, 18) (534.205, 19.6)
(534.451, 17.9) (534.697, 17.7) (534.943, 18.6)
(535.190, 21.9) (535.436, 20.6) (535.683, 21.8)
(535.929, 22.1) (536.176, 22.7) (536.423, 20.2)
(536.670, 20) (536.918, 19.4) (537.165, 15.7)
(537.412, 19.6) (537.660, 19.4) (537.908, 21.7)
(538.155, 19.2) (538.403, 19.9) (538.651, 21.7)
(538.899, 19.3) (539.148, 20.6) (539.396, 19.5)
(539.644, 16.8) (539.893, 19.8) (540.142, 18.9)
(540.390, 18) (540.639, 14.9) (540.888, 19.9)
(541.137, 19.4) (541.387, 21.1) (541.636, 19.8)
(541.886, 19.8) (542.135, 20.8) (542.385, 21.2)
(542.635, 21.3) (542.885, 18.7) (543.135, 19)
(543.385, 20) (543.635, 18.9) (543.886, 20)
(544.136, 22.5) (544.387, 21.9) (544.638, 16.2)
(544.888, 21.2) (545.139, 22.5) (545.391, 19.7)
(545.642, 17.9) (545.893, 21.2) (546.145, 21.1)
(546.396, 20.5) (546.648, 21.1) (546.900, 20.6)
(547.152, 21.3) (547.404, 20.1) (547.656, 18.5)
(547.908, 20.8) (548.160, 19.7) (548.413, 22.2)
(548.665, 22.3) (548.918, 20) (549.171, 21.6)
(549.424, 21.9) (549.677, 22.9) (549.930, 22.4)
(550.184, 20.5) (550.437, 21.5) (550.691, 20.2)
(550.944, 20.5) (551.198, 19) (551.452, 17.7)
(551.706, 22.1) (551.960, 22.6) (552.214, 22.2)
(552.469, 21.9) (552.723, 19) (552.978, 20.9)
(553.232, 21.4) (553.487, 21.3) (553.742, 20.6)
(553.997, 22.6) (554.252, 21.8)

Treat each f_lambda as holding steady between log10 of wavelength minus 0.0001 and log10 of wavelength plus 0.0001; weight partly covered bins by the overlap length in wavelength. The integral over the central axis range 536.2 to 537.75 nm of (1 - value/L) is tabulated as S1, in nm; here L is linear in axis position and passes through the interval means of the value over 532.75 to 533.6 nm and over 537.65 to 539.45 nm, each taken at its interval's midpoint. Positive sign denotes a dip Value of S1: 0.05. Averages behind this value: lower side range 19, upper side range 20.2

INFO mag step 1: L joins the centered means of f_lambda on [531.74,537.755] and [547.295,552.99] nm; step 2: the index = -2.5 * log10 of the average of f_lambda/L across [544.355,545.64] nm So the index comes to 0.02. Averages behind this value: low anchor 19.4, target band 20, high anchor 20.9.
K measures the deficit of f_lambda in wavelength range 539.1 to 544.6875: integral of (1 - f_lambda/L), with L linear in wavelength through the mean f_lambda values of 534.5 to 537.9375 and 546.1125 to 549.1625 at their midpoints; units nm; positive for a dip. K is 0.221 nm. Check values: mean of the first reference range 20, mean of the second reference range 20.7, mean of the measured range 19.6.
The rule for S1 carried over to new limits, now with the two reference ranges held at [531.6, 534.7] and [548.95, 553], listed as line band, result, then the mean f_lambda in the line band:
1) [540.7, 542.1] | 0.00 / 19.8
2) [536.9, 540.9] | 0.11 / 19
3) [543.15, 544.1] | 0.01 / 19.8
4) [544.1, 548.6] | 0.00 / 20.5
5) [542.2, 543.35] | 0.00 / 20.1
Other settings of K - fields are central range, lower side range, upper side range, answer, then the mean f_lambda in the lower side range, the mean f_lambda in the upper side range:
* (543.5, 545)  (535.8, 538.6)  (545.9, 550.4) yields 0.04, 20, 21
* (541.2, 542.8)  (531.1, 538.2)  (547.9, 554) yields -0.02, 19.7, 21.1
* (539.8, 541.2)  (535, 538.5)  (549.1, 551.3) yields 0.14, 20.3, 21.2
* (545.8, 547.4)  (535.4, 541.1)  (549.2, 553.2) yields -0.03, 19.6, 21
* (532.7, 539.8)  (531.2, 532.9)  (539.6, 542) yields -0.24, 19.1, 18.9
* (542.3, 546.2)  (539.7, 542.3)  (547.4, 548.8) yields -0.06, 19.2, 20.7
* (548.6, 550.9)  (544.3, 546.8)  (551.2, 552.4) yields -0.08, 20.3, 21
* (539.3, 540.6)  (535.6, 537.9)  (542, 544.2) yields 0.12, 20.1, 20.2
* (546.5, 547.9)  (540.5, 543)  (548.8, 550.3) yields 0.04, 19.7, 21.6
